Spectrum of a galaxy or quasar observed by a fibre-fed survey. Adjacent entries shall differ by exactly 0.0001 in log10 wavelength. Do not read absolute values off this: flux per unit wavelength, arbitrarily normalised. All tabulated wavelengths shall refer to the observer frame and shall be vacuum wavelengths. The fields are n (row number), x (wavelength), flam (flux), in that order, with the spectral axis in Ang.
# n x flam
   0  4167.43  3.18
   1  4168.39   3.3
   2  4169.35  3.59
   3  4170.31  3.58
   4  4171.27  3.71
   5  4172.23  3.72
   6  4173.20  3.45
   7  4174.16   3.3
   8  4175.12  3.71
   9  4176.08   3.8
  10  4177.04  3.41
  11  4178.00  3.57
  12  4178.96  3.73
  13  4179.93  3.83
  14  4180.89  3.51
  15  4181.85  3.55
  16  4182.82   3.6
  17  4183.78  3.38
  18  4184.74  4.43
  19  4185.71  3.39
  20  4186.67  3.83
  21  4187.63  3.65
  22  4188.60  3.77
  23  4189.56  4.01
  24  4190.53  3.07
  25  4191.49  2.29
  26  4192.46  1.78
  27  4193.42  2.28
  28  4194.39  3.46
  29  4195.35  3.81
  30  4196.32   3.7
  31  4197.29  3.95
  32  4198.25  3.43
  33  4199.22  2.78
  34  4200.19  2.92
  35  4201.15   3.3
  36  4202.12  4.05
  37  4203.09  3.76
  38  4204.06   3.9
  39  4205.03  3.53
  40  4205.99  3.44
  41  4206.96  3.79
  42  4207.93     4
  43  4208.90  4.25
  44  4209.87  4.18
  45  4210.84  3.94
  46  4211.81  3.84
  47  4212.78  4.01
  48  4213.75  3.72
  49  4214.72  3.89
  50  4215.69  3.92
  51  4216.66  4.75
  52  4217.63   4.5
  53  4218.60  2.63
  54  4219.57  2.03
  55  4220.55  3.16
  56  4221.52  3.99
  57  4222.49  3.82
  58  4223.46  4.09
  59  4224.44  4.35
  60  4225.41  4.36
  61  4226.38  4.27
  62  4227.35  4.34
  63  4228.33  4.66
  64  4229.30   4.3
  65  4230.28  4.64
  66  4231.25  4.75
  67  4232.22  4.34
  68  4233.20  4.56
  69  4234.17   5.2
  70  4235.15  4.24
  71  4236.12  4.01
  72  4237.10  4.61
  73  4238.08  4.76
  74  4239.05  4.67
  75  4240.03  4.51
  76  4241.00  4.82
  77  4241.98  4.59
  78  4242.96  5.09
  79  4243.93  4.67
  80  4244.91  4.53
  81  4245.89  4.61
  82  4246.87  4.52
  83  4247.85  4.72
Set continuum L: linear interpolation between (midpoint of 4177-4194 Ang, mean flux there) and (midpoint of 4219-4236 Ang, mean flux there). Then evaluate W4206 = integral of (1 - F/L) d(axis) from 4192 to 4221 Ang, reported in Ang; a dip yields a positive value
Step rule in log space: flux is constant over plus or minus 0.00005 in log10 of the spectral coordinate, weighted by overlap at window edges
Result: 1.7 Ang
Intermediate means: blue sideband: 3.39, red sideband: 4.17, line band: 3.56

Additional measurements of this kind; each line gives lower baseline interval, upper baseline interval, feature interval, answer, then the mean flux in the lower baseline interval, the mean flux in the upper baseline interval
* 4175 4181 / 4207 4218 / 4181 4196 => 1.66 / 3.66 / 4.07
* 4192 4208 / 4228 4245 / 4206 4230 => 0.24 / 3.39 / 4.61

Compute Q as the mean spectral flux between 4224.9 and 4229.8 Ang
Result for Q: 4.39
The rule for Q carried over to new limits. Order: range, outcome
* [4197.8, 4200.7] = 3.04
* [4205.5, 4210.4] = 3.93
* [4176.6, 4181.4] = 3.61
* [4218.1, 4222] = 2.95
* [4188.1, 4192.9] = 2.99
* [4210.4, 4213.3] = 3.93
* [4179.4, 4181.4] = 3.67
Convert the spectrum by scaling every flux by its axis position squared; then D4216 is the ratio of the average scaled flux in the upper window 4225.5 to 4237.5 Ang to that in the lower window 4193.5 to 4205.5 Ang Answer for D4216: 1.3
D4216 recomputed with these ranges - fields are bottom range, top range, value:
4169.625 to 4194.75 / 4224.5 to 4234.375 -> 1.34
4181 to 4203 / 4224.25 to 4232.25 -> 1.34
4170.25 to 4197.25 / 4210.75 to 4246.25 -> 1.25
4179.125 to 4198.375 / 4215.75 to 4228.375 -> 1.15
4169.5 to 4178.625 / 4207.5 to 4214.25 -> 1.13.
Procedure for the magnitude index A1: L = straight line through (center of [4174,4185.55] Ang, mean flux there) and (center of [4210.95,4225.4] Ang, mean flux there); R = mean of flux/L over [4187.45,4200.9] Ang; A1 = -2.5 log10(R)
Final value 0.16 mag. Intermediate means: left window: 3.65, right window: 3.79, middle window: 3.2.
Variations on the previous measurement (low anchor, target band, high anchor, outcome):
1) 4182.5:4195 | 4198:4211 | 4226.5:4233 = 0.03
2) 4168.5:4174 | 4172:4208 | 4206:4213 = 0.08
